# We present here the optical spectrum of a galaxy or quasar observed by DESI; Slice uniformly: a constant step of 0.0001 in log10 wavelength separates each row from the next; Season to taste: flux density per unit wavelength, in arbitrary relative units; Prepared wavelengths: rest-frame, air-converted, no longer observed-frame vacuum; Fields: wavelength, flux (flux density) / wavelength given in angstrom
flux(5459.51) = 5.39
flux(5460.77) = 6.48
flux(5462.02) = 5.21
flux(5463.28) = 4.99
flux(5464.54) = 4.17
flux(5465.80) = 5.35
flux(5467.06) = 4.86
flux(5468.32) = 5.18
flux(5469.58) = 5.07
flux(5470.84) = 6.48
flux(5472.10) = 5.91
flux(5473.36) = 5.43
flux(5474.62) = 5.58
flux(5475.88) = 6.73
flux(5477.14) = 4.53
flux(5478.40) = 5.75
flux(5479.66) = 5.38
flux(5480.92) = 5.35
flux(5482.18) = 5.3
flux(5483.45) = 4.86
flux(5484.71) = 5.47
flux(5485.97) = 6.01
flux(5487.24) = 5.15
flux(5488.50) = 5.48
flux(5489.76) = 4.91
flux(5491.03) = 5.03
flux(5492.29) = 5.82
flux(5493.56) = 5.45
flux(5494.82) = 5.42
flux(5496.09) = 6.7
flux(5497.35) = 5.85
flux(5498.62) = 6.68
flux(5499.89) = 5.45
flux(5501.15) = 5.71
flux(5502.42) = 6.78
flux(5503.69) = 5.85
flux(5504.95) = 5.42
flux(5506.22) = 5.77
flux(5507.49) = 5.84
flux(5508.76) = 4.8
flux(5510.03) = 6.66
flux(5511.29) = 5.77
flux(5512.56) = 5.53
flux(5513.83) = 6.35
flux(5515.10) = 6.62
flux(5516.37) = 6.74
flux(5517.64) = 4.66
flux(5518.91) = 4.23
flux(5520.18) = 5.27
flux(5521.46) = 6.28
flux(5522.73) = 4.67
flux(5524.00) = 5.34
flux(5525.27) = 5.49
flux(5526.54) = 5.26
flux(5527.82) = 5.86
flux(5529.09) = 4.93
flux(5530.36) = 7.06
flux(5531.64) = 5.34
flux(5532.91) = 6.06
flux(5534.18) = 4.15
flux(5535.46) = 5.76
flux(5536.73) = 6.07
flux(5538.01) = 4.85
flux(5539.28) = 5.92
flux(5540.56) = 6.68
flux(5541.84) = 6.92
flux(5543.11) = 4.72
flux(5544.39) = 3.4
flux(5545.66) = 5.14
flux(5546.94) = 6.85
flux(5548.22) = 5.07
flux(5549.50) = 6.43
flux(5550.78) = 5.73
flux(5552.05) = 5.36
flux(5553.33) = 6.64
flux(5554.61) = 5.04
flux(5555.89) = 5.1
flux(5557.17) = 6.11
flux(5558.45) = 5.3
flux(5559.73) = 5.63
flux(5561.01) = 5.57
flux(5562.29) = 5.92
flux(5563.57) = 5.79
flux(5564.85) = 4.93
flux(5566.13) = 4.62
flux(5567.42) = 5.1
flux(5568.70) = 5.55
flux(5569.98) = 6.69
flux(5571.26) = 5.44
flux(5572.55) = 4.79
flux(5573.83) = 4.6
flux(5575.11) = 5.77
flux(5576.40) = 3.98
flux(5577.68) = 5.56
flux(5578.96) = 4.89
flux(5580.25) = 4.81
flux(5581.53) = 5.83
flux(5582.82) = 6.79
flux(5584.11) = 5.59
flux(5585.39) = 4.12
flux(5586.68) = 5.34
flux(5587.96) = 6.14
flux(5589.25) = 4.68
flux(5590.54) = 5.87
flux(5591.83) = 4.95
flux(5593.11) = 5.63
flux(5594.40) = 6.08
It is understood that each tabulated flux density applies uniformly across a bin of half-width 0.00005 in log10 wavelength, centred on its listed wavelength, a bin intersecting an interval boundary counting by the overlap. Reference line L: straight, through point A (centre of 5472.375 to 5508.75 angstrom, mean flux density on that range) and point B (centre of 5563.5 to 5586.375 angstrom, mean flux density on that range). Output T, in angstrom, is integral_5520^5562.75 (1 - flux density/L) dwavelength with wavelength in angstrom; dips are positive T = -1.5 angstrom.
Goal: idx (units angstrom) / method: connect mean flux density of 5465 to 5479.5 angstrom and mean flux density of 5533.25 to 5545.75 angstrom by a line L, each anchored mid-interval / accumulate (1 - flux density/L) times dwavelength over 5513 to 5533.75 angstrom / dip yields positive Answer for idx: -0.8 angstrom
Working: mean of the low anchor 5.51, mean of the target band 5.62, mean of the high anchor 5.39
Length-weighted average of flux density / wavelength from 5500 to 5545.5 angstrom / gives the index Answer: 5.62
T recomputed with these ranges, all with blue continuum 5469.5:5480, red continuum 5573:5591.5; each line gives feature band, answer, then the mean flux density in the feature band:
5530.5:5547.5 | -0.4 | 5.57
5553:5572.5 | -0.6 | 5.52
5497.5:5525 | -0.9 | 5.73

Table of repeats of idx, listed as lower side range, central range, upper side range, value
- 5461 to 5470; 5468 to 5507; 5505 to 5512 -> -1.7 angstrom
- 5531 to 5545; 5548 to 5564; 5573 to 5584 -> -0.9 angstrom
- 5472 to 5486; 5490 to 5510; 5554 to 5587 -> -1.2 angstrom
